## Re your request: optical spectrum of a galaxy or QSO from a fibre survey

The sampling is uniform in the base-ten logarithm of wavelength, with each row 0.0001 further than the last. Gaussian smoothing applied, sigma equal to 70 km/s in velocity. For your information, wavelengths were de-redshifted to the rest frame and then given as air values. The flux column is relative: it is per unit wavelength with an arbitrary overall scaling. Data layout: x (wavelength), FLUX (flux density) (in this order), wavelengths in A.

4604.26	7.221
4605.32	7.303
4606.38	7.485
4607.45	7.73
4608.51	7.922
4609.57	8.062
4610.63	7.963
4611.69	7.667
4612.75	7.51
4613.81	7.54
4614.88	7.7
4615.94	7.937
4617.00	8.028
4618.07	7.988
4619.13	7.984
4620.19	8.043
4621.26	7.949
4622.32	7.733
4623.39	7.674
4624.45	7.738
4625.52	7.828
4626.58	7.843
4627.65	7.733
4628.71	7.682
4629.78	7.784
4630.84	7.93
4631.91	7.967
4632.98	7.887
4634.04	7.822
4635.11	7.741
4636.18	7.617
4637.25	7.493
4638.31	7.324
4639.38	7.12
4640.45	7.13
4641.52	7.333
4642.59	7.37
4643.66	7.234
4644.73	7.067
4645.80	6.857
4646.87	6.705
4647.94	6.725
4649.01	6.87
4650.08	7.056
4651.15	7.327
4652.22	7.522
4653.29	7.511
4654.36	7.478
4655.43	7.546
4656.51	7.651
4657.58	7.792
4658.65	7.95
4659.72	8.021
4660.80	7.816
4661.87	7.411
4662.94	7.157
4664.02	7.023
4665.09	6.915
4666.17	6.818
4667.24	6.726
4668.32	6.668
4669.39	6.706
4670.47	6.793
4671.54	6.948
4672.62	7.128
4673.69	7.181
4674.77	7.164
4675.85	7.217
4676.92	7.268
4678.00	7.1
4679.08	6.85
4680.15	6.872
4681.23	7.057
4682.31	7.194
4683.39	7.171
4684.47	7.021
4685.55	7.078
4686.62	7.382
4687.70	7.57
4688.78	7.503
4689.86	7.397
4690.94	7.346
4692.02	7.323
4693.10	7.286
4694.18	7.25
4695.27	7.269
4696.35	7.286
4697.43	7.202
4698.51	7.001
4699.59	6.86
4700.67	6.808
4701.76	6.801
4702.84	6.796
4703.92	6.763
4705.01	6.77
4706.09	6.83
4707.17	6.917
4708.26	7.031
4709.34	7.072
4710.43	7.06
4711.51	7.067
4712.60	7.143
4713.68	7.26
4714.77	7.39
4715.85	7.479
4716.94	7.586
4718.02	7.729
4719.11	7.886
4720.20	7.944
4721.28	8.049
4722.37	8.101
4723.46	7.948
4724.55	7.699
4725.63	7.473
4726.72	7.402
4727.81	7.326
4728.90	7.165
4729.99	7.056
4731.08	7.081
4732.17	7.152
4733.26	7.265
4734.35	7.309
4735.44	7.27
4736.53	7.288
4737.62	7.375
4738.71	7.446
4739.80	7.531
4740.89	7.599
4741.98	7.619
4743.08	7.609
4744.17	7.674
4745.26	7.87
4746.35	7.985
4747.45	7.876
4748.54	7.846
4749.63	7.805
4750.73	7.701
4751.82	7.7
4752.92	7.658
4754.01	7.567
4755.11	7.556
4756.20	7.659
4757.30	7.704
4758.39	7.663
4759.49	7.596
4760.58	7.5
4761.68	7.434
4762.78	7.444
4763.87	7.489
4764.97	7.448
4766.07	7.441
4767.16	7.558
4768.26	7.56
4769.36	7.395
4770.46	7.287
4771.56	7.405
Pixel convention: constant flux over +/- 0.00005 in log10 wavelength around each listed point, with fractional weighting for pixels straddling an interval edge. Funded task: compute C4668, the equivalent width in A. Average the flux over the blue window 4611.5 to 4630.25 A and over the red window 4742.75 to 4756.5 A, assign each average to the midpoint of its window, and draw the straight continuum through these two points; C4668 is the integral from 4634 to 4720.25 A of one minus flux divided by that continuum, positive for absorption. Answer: 6.2 A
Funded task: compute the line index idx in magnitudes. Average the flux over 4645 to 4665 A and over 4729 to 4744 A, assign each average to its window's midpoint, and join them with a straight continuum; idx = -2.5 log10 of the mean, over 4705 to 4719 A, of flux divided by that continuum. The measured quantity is 0.02 mag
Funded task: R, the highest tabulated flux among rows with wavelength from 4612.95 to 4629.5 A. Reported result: 8.043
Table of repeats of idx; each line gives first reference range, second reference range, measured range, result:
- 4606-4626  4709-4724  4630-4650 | 0.06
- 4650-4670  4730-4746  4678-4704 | 0.03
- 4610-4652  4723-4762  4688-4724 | 0.04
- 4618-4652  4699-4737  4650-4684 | 0.03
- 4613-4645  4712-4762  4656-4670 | 0.05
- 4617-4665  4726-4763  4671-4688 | 0.06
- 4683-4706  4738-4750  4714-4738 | 0.00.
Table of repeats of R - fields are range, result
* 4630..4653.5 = 7.967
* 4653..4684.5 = 8.021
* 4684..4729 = 8.101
